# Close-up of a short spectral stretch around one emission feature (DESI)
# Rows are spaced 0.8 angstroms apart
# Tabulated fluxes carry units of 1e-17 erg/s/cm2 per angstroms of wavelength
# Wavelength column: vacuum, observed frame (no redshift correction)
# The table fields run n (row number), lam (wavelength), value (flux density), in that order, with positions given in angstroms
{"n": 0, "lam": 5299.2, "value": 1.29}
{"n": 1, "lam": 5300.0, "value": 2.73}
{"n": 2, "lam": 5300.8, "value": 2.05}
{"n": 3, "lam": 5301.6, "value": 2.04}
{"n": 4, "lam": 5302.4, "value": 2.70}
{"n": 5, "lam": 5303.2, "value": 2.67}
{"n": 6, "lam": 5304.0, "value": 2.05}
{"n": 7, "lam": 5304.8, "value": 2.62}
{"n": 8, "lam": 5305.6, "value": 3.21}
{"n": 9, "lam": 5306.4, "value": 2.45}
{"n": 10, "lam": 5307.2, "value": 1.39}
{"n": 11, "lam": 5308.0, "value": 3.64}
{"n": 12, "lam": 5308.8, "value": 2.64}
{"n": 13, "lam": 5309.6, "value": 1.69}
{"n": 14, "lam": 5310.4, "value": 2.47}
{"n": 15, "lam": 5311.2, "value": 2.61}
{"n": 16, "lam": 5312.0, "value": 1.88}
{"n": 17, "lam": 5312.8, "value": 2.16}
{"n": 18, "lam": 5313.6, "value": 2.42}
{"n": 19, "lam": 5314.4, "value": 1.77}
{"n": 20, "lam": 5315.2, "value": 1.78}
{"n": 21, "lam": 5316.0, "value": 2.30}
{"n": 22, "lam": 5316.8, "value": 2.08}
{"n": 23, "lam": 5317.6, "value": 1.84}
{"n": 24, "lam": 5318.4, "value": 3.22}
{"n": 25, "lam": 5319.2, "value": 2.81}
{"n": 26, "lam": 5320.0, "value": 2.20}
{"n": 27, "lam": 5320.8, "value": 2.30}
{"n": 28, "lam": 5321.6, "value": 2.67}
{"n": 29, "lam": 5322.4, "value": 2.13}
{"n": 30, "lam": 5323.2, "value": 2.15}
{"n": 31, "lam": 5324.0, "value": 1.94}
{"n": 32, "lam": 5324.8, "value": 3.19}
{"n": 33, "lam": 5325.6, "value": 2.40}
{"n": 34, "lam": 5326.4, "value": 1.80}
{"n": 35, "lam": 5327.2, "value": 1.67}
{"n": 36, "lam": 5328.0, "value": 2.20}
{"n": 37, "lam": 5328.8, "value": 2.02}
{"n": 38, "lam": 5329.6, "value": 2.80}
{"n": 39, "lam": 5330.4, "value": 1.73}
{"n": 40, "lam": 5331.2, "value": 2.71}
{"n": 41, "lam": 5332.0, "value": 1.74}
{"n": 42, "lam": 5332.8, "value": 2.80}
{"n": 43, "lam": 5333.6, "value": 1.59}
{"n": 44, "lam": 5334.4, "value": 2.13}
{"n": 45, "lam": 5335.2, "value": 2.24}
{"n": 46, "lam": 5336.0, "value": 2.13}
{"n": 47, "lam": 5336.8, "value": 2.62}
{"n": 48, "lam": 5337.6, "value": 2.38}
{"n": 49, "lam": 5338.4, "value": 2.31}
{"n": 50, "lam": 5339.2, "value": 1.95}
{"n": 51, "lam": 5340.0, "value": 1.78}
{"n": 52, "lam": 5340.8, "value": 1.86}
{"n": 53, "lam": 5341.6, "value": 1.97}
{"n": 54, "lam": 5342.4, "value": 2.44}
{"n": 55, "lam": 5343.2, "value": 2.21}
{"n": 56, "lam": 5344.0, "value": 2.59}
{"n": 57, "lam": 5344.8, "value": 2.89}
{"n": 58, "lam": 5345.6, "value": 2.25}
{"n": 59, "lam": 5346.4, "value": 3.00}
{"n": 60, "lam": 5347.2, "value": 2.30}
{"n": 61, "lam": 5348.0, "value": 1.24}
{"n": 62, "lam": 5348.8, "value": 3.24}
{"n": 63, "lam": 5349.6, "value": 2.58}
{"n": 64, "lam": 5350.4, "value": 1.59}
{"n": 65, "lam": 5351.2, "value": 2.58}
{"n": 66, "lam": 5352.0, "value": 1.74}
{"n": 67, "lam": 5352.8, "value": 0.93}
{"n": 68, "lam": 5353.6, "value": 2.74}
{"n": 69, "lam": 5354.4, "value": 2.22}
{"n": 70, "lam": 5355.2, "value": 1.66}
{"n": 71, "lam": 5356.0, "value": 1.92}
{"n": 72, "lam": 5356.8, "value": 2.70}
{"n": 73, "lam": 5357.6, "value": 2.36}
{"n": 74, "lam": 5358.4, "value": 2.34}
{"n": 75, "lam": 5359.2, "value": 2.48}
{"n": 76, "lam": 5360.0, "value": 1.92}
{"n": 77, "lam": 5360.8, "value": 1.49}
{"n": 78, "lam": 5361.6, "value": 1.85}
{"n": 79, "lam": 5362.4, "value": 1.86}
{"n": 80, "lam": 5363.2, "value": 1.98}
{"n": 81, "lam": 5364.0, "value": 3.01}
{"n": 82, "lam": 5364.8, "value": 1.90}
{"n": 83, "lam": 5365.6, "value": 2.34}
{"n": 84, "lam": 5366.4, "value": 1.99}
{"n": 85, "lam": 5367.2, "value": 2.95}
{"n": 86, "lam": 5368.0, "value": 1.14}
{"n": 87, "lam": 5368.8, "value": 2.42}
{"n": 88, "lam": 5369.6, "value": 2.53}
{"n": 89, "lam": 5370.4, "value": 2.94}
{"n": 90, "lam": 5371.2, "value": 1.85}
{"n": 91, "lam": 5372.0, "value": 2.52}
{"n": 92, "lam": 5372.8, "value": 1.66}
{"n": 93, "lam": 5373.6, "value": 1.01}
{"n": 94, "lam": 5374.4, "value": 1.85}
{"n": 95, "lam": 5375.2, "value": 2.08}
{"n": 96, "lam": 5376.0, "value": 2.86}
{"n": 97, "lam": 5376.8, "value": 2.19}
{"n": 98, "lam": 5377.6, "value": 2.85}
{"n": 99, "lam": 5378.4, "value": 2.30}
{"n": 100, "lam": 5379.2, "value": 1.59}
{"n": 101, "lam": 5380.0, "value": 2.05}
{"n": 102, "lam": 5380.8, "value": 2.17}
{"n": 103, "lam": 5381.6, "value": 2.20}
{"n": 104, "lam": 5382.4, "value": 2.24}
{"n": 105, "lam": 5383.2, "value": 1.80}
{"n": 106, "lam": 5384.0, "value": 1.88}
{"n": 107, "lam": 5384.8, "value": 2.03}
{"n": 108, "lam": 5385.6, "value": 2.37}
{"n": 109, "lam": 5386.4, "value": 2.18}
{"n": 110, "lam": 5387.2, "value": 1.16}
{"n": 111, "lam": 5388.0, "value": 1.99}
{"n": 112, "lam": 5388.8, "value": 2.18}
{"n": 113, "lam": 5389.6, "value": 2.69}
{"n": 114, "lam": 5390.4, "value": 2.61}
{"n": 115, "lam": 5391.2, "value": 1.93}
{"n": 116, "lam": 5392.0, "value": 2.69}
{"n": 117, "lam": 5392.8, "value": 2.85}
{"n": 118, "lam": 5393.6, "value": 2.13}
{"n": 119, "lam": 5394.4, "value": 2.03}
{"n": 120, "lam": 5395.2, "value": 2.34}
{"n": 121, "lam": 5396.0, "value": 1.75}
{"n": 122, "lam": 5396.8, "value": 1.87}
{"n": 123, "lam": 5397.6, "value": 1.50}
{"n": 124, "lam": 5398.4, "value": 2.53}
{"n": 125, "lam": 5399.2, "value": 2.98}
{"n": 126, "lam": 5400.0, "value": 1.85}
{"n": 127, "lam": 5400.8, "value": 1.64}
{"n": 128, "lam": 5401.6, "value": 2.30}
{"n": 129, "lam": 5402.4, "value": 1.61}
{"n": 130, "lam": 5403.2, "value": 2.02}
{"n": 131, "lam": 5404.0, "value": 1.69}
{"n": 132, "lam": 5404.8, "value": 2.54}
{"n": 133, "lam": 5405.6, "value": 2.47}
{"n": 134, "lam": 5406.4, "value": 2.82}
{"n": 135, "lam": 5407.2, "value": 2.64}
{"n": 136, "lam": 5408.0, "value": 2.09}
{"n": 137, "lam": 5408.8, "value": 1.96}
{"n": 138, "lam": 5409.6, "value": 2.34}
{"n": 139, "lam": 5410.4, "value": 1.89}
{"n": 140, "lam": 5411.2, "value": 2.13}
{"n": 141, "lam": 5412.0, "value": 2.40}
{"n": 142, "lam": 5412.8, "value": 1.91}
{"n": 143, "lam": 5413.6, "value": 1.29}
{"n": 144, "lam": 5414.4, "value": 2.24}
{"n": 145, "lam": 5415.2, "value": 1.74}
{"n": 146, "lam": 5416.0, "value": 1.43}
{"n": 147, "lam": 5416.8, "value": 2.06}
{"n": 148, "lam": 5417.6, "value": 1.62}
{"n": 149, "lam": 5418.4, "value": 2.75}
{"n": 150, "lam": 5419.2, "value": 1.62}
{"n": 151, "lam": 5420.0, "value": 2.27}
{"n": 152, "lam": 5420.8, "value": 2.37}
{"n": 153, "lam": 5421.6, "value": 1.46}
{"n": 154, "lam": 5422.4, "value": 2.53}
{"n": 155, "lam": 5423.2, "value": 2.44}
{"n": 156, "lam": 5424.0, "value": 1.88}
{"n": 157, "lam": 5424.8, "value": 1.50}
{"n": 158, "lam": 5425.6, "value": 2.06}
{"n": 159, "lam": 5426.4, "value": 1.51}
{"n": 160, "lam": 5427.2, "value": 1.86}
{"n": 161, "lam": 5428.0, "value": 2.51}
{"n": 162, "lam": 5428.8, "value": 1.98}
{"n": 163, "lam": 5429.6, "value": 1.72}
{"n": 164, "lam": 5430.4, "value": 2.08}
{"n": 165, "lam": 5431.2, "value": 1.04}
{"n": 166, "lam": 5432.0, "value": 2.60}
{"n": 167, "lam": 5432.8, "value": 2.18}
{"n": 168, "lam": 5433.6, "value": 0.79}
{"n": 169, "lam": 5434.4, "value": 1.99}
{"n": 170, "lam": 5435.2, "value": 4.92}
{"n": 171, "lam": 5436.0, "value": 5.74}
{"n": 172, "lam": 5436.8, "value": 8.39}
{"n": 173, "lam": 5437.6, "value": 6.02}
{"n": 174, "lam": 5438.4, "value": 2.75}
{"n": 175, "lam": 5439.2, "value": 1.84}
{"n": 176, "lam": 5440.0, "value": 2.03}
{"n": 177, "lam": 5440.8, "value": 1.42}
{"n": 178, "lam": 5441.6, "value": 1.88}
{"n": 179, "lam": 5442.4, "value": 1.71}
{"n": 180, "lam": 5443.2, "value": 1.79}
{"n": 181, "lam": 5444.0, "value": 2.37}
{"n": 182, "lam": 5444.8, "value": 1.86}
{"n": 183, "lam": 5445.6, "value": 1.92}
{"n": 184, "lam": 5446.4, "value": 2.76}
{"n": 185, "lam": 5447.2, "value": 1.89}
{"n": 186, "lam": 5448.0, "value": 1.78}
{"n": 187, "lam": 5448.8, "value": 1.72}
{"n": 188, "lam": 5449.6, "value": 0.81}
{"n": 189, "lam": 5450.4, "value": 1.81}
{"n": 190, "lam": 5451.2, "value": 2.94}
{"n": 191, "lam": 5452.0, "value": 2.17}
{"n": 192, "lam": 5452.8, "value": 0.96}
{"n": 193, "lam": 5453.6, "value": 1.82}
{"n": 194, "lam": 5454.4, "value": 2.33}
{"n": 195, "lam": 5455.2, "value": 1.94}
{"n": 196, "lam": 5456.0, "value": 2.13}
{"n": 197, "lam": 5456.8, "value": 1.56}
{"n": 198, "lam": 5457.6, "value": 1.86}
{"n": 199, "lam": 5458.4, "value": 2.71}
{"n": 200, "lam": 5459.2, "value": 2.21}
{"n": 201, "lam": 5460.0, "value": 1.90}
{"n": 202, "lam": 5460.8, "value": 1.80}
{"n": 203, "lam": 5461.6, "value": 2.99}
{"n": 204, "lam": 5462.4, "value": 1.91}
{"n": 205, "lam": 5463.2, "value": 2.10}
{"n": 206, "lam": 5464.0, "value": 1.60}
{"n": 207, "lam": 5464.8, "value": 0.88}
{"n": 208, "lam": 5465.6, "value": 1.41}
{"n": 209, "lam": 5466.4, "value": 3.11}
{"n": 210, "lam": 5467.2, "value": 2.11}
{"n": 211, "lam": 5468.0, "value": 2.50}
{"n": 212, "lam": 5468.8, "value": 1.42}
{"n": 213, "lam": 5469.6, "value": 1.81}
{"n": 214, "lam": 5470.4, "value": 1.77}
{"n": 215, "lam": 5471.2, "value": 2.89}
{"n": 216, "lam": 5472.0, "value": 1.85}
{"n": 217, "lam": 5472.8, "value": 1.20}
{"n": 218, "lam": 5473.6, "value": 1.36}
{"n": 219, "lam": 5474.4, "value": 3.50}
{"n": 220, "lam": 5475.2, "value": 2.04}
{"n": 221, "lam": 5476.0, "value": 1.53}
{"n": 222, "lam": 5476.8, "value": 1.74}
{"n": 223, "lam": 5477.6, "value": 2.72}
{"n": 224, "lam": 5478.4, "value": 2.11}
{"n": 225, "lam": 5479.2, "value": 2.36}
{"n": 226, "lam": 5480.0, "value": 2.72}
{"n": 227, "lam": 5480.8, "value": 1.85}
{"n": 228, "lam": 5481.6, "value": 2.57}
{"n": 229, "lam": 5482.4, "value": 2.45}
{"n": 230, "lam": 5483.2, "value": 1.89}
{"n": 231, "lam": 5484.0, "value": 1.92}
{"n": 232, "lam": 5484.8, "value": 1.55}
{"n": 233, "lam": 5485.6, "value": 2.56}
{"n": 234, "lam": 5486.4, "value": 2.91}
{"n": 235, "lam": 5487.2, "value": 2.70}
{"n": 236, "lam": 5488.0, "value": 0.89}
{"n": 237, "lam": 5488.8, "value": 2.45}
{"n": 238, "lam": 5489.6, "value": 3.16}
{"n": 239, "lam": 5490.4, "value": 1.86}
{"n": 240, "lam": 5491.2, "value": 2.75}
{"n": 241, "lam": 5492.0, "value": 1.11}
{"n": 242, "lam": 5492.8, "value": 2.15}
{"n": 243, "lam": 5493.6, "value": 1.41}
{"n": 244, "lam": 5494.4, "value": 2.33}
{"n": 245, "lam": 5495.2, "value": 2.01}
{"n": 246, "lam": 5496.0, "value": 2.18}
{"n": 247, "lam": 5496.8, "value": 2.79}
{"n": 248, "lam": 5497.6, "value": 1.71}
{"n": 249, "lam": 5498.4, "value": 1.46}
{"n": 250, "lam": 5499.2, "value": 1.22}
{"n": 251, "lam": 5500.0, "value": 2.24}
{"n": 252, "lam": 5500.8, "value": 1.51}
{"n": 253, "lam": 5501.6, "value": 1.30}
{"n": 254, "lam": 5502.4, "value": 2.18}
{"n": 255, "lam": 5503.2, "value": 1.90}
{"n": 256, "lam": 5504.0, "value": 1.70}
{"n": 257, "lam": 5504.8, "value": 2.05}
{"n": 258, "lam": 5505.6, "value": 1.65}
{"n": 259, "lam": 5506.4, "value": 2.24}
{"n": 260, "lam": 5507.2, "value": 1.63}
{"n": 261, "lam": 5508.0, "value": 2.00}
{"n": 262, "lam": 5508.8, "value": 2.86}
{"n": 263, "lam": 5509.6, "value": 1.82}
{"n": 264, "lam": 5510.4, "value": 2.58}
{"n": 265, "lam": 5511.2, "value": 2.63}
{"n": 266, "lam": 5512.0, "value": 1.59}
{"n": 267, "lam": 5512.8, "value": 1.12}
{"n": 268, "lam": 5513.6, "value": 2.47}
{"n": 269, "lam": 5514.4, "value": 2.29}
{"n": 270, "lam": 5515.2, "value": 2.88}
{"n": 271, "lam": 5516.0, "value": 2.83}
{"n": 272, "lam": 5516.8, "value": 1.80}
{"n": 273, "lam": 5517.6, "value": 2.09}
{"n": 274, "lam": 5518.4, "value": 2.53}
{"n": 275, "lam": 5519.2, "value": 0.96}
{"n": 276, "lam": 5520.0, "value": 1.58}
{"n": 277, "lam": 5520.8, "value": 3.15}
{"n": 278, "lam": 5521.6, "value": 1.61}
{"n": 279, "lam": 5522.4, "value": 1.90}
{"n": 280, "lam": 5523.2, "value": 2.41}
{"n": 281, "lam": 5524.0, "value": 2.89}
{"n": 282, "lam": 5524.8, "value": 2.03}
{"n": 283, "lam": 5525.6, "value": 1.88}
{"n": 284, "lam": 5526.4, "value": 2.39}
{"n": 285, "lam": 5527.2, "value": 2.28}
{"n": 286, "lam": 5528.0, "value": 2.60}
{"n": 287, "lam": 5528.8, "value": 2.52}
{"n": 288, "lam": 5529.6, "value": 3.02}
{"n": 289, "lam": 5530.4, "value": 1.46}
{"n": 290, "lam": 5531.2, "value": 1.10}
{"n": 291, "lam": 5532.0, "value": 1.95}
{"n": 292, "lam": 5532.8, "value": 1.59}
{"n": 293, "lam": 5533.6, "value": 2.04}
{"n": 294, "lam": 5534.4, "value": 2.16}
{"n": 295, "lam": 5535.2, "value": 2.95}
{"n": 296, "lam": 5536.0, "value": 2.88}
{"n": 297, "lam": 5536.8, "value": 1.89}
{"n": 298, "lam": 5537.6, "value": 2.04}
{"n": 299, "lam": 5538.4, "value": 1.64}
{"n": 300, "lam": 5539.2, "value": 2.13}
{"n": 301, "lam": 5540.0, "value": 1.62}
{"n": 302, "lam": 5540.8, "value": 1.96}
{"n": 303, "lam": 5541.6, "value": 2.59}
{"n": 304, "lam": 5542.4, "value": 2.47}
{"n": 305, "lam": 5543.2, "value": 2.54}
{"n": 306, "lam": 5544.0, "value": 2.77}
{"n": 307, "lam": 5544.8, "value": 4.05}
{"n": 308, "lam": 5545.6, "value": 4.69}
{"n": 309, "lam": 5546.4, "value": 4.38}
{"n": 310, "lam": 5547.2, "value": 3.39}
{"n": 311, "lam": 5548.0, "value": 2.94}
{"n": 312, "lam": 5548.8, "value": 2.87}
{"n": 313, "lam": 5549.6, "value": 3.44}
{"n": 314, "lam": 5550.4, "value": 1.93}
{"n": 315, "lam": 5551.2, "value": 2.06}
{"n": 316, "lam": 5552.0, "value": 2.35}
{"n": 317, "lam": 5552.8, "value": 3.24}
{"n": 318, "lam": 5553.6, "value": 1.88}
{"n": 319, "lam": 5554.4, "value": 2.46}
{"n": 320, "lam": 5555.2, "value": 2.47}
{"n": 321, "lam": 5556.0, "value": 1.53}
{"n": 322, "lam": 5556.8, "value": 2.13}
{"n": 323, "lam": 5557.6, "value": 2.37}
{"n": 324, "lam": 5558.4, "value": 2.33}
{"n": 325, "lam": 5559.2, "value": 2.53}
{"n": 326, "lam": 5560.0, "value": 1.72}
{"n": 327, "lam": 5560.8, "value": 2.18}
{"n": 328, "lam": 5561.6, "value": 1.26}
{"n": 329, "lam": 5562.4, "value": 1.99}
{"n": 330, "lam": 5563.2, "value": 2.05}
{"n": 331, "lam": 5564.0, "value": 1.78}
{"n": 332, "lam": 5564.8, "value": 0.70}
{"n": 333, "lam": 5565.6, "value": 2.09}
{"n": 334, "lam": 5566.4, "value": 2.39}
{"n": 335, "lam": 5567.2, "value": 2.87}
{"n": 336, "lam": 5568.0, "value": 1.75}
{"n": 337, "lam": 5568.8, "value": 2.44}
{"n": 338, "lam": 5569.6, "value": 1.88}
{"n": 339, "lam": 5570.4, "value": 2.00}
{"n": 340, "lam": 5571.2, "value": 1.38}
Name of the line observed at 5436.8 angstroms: H-beta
